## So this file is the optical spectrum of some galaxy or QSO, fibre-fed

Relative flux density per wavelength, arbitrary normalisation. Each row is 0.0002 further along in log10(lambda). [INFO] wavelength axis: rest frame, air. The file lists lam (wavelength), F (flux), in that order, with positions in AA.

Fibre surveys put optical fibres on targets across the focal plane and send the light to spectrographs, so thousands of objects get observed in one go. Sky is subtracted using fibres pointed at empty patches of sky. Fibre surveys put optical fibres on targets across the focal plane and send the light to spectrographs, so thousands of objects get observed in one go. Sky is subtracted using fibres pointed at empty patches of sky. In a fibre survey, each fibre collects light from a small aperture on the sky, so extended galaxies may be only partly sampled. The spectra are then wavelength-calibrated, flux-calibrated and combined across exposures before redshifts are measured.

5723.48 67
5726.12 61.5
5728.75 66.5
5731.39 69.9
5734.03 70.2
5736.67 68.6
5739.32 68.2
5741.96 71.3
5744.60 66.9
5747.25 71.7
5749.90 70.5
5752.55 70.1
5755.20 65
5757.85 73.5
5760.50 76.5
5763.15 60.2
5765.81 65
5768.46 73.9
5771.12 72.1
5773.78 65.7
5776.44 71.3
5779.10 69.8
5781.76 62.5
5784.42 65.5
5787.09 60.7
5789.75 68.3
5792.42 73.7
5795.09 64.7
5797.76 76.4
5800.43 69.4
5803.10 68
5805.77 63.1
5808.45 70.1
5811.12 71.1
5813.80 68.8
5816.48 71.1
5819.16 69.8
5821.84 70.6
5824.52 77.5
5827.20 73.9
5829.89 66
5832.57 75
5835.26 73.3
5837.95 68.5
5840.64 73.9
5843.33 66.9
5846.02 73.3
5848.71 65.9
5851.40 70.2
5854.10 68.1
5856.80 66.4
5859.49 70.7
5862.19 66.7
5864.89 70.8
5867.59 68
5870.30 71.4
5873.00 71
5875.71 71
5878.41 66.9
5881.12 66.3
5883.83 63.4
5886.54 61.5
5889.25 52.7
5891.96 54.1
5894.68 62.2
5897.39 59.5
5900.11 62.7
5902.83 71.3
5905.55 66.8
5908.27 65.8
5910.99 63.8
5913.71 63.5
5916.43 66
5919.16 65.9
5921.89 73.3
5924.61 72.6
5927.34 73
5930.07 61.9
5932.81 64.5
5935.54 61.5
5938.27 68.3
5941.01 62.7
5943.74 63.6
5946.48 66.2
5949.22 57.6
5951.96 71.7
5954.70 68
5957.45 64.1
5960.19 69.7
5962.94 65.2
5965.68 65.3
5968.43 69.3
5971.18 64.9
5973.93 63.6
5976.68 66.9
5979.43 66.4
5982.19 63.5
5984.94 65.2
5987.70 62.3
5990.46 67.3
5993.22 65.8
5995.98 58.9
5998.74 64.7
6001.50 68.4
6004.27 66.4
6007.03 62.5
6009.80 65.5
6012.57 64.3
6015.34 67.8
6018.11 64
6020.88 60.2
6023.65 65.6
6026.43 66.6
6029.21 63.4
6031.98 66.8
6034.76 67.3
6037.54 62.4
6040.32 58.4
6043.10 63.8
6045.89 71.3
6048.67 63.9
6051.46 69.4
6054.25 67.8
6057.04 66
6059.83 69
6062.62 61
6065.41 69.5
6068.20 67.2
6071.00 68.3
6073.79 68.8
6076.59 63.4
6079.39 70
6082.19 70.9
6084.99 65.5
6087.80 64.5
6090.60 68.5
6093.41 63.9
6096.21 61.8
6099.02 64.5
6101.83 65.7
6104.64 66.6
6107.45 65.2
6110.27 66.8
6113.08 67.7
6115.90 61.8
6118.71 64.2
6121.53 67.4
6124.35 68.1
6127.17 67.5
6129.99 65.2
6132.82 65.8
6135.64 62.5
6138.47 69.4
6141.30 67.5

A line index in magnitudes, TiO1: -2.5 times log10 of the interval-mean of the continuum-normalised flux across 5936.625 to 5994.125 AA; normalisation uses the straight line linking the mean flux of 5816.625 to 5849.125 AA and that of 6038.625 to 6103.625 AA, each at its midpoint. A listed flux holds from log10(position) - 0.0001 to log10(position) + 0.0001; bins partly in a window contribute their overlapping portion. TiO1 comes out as 0.05 mag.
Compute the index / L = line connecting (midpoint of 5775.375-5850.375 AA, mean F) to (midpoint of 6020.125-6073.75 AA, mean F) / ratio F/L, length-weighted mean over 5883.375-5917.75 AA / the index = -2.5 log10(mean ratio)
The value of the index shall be 0.09 mag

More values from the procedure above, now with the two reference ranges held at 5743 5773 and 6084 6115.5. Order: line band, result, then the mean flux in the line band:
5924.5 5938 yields 0.019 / 66.3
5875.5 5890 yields 0.074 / 63.5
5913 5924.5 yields -0.007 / 68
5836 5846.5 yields -0.032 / 70.6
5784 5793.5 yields 0.034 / 67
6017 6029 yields 0.038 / 64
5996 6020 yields 0.025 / 65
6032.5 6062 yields 0.003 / 65.8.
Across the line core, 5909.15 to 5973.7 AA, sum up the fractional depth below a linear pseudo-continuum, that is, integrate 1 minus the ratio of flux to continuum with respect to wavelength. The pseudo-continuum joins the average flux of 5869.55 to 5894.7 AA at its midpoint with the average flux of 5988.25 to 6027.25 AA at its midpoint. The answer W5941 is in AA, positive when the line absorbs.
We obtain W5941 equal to -1.8 AA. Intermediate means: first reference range 64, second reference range 64.8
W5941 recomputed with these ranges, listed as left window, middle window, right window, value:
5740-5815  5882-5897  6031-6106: 1.9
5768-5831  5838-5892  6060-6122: 1.0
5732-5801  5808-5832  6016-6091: -1.0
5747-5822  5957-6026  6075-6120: 1.7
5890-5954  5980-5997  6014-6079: 0.4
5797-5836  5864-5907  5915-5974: 2.2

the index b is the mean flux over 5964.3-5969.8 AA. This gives 67.4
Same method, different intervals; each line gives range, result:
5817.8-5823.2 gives 70.2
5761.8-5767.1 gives 62.6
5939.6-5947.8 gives 64.2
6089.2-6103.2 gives 64.9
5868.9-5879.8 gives 70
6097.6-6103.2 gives 65.1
